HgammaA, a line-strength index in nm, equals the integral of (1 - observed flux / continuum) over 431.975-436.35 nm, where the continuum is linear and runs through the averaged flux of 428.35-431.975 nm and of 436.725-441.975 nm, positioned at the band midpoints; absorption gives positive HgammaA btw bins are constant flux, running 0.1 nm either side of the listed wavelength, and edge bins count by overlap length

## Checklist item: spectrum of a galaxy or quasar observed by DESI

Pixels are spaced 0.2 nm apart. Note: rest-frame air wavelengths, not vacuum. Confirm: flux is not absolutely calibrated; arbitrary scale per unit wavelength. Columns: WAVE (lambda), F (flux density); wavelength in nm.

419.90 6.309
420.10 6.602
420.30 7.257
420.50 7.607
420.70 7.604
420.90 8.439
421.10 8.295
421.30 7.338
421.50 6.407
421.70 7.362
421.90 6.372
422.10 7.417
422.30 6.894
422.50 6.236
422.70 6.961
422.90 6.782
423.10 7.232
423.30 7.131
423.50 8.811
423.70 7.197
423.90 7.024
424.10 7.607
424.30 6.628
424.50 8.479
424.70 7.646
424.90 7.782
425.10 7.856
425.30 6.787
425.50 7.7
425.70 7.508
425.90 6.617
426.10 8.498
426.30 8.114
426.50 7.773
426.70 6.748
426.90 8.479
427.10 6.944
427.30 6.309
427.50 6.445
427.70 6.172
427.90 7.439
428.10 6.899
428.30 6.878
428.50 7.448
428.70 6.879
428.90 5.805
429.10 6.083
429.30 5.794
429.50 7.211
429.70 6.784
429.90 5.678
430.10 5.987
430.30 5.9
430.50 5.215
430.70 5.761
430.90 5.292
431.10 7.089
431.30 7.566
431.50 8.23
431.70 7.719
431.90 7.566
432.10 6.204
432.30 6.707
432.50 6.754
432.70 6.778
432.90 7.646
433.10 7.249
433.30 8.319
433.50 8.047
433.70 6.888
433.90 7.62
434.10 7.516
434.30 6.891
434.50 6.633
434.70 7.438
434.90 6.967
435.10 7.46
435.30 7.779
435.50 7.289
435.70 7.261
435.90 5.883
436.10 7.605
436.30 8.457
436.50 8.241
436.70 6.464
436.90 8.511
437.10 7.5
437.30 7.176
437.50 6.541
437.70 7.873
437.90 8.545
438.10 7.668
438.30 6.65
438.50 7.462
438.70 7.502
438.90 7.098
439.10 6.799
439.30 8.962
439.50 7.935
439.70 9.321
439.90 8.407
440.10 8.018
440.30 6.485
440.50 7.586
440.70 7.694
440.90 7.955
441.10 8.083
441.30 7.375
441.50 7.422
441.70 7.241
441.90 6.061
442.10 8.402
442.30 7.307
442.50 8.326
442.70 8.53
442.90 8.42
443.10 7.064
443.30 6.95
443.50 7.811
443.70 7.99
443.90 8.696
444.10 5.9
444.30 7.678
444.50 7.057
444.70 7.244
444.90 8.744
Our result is -0.14 nm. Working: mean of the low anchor 6.55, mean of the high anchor 7.6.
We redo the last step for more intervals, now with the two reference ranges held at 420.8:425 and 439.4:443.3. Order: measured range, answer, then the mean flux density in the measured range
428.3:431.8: 0.46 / 6.51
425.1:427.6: 0.02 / 7.35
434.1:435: 0.07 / 7.04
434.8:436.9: 0.06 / 7.4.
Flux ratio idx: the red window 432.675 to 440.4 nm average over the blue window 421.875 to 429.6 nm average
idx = 1.05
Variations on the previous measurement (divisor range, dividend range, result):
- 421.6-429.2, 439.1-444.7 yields 1.07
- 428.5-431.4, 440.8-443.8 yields 1.22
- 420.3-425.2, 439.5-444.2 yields 1.04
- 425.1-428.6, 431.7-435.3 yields 1.00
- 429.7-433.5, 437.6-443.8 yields 1.13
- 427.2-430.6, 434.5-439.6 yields 1.17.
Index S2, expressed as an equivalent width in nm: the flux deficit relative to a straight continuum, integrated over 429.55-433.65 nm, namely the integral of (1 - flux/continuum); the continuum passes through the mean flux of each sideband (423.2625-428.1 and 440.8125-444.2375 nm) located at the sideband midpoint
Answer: 0.35 nm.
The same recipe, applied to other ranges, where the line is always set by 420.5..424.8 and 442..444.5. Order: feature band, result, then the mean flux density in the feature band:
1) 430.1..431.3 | 0.24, 6.01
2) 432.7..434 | 0.00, 7.56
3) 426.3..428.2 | 0.09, 7.08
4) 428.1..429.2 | 0.12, 6.64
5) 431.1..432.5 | 0.04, 7.27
